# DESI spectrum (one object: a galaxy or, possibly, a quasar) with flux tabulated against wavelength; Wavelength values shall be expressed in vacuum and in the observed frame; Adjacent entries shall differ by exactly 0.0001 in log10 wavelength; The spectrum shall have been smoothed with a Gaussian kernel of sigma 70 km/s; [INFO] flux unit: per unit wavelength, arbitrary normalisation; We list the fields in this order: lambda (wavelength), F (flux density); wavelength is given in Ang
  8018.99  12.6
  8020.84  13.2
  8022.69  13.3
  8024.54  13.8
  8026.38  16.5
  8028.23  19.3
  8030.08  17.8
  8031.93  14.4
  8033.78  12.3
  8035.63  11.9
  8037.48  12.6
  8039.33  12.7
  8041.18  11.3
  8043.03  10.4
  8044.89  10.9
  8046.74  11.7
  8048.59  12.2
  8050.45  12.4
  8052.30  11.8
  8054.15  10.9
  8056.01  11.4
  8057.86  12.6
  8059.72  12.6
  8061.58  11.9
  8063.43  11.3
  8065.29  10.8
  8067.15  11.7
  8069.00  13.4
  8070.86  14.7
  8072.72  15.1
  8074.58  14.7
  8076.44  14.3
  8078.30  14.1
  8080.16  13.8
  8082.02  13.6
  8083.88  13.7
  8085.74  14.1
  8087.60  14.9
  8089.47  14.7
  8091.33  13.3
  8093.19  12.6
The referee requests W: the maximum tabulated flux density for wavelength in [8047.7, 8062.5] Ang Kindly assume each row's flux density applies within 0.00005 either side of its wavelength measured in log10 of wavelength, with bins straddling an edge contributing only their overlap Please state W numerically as 12.6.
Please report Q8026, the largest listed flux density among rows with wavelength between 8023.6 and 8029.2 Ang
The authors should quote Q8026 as 19.3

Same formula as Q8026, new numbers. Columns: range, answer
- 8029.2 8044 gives 17.8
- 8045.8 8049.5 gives 12.2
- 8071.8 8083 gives 15.1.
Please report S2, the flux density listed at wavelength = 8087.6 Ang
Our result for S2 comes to 14.9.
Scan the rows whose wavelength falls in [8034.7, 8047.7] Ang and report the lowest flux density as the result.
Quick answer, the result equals 10.4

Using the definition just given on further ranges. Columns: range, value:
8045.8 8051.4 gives 11.7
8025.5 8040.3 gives 11.9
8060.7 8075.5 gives 10.8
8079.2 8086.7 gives 13.6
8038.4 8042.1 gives 11.3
